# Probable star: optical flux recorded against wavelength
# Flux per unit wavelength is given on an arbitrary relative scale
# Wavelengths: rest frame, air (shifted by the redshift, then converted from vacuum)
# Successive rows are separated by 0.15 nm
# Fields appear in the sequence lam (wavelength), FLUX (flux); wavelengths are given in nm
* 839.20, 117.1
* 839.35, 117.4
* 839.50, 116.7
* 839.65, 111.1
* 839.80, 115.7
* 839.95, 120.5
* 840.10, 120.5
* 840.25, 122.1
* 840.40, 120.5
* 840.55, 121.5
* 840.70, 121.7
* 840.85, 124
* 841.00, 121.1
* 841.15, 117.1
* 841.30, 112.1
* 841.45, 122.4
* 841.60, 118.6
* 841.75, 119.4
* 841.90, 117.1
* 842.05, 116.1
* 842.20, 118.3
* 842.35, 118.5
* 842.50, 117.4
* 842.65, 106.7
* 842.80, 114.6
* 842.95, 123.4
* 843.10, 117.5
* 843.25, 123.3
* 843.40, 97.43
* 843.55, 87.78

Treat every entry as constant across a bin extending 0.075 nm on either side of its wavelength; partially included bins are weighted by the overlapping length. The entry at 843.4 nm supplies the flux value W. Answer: 97.43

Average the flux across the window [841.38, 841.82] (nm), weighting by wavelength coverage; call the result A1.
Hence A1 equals 120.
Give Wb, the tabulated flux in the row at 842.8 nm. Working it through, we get 114.6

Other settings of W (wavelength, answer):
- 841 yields 121.1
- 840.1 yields 120.5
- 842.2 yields 118.3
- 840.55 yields 121.5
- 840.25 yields 122.1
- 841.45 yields 122.4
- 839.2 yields 117.1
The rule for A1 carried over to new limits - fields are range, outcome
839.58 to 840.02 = 116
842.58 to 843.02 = 115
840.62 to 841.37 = 119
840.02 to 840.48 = 121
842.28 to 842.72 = 114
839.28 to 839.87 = 115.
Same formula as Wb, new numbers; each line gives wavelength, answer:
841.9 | 117.1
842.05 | 116.1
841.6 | 118.6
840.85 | 124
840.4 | 120.5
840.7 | 121.7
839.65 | 111.1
